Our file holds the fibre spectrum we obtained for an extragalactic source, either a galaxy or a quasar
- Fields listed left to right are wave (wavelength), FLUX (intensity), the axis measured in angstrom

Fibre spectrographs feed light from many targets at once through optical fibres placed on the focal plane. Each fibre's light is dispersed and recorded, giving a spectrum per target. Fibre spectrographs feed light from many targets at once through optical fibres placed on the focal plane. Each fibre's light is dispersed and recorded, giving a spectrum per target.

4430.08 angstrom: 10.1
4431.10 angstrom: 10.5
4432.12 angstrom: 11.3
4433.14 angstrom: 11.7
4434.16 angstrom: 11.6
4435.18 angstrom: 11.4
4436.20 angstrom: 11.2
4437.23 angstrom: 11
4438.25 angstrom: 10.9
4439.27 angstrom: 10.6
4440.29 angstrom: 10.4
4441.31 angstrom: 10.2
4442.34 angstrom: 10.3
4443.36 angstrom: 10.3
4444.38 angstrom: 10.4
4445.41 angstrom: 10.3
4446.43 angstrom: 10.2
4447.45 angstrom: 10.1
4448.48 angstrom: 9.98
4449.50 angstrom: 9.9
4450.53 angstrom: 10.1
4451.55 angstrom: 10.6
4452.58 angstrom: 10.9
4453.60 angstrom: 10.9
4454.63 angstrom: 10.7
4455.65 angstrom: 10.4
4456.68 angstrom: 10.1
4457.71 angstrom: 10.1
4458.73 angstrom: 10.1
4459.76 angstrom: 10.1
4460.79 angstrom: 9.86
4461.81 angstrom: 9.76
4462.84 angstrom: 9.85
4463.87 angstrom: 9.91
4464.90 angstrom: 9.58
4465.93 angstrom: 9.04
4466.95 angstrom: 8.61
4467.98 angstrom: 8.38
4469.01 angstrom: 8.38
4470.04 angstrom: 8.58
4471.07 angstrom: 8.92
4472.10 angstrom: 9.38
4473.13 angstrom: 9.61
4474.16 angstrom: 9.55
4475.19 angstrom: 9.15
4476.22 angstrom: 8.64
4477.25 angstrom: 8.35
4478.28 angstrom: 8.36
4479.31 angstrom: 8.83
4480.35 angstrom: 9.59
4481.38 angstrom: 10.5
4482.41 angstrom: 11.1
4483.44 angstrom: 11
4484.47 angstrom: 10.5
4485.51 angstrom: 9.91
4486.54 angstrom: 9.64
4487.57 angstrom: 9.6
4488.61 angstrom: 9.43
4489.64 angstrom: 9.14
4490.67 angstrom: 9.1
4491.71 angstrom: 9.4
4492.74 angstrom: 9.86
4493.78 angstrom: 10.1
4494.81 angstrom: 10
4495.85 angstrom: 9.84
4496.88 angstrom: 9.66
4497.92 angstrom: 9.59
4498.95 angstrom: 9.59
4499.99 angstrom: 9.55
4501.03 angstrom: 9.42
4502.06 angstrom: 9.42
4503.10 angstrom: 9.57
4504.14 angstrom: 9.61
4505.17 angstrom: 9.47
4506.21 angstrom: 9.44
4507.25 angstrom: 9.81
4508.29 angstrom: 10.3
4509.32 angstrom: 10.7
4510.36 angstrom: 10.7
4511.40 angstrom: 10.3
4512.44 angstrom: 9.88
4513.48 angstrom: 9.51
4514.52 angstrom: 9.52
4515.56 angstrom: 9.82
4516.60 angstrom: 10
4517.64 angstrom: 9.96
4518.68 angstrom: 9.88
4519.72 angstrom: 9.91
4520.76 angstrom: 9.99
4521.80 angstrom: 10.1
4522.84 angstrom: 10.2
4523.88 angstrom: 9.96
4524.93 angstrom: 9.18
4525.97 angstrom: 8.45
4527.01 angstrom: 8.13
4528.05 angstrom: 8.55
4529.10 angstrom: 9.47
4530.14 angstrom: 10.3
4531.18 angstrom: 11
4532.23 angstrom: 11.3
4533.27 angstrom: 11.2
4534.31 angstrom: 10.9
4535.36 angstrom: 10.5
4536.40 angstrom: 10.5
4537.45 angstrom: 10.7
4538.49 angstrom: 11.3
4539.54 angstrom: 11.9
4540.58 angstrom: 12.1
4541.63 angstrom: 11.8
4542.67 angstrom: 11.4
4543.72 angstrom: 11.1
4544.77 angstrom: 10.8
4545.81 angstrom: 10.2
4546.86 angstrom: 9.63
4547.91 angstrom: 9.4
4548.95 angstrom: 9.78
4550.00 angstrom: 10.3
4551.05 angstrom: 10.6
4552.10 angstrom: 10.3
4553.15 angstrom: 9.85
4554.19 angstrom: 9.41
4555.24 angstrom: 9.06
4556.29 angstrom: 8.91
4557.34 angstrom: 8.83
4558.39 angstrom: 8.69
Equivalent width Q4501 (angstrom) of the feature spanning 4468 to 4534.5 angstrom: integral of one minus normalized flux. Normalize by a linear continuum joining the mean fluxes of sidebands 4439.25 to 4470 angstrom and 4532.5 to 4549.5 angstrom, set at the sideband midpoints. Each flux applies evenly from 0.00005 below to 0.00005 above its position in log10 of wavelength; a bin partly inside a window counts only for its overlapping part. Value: 4.8 angstrom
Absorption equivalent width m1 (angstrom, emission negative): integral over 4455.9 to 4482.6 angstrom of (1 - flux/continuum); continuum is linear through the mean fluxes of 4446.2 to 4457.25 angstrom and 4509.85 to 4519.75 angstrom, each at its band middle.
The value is 2.2 angstrom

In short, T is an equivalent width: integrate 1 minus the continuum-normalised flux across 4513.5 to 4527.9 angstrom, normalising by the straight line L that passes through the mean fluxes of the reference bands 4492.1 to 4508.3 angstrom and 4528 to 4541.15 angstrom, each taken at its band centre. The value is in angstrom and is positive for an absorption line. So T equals 1.1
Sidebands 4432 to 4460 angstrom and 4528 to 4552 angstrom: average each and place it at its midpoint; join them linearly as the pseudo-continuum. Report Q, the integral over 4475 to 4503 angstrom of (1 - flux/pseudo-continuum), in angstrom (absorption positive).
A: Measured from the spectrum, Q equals 2.6 angstrom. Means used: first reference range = 10.6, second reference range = 10.7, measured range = 9.61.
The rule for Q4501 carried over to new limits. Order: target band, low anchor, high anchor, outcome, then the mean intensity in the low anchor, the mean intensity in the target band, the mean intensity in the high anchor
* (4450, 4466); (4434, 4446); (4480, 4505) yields 0.4 angstrom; 10.7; 10.1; 9.8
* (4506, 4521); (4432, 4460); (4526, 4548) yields 0.8 angstrom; 10.6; 9.99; 10.6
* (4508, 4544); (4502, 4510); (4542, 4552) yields -0.7 angstrom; 9.83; 10.3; 10.4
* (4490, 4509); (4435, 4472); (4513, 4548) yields 1.0 angstrom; 10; 9.66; 10.3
